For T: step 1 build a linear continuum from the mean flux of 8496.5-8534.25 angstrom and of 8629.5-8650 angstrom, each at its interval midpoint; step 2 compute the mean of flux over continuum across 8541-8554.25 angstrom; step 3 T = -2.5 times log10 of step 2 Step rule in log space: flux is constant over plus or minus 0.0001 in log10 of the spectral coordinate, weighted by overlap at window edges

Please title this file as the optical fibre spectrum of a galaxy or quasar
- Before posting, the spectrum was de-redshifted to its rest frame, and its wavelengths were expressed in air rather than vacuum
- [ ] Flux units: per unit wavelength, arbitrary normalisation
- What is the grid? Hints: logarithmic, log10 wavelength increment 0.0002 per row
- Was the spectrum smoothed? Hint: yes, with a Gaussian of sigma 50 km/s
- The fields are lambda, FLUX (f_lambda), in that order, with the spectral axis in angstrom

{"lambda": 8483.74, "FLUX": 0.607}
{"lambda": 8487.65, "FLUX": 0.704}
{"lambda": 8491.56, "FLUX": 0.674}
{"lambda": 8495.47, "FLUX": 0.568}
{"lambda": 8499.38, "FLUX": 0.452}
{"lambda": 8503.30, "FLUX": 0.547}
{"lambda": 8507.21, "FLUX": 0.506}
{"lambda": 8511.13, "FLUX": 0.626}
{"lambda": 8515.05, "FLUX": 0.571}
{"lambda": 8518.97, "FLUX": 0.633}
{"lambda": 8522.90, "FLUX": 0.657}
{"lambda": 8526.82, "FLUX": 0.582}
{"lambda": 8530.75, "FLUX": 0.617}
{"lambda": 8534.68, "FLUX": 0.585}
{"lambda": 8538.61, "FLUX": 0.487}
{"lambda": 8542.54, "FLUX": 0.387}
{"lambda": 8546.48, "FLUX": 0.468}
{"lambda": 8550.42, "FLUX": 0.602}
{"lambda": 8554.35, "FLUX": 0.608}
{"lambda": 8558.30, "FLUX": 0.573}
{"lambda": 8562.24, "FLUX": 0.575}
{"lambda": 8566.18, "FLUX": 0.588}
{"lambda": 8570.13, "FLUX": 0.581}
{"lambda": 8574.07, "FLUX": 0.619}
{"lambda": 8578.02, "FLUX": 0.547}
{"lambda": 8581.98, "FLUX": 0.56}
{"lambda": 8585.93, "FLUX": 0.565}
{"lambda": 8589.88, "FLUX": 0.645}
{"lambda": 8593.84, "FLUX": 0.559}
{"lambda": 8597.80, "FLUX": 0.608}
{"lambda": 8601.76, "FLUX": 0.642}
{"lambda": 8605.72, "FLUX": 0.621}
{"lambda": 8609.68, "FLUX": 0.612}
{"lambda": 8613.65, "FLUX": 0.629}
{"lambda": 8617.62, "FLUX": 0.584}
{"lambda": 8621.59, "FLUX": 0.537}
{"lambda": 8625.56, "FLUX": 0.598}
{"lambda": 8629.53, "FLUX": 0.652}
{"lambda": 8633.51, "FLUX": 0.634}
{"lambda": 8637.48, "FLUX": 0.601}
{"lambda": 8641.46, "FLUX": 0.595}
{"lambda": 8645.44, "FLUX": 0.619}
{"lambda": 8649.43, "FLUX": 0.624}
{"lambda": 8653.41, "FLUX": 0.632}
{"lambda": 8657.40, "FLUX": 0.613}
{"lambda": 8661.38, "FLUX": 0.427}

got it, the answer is 0.16 mag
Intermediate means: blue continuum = 0.577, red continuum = 0.617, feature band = 0.506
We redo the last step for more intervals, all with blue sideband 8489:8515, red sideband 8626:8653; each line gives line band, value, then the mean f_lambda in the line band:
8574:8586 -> 0.06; 0.566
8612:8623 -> 0.05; 0.584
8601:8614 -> -0.03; 0.624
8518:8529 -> -0.09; 0.623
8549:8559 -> -0.02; 0.597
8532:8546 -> 0.18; 0.491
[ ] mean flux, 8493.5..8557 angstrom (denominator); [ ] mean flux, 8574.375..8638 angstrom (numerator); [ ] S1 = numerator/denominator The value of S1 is 1.08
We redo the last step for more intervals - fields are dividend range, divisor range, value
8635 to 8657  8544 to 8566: 1.09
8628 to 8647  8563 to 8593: 1.06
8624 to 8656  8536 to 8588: 1.12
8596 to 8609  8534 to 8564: 1.17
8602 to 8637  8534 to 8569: 1.13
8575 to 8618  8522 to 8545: 1.10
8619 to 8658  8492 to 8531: 1.06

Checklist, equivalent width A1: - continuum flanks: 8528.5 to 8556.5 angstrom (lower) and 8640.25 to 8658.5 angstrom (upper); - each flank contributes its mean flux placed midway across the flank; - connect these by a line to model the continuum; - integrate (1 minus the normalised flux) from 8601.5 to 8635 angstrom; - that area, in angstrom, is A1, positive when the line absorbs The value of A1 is -0.93 angstrom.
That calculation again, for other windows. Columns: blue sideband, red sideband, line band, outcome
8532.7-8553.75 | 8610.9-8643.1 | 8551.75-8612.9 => -4.3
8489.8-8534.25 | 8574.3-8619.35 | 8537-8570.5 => 2.9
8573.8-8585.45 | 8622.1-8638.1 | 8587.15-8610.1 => -1.1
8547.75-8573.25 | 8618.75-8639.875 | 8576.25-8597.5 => 0.5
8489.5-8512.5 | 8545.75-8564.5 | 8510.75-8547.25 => 0.3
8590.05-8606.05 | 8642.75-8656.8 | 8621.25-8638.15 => 0.2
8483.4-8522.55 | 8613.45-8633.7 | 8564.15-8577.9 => 0.2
